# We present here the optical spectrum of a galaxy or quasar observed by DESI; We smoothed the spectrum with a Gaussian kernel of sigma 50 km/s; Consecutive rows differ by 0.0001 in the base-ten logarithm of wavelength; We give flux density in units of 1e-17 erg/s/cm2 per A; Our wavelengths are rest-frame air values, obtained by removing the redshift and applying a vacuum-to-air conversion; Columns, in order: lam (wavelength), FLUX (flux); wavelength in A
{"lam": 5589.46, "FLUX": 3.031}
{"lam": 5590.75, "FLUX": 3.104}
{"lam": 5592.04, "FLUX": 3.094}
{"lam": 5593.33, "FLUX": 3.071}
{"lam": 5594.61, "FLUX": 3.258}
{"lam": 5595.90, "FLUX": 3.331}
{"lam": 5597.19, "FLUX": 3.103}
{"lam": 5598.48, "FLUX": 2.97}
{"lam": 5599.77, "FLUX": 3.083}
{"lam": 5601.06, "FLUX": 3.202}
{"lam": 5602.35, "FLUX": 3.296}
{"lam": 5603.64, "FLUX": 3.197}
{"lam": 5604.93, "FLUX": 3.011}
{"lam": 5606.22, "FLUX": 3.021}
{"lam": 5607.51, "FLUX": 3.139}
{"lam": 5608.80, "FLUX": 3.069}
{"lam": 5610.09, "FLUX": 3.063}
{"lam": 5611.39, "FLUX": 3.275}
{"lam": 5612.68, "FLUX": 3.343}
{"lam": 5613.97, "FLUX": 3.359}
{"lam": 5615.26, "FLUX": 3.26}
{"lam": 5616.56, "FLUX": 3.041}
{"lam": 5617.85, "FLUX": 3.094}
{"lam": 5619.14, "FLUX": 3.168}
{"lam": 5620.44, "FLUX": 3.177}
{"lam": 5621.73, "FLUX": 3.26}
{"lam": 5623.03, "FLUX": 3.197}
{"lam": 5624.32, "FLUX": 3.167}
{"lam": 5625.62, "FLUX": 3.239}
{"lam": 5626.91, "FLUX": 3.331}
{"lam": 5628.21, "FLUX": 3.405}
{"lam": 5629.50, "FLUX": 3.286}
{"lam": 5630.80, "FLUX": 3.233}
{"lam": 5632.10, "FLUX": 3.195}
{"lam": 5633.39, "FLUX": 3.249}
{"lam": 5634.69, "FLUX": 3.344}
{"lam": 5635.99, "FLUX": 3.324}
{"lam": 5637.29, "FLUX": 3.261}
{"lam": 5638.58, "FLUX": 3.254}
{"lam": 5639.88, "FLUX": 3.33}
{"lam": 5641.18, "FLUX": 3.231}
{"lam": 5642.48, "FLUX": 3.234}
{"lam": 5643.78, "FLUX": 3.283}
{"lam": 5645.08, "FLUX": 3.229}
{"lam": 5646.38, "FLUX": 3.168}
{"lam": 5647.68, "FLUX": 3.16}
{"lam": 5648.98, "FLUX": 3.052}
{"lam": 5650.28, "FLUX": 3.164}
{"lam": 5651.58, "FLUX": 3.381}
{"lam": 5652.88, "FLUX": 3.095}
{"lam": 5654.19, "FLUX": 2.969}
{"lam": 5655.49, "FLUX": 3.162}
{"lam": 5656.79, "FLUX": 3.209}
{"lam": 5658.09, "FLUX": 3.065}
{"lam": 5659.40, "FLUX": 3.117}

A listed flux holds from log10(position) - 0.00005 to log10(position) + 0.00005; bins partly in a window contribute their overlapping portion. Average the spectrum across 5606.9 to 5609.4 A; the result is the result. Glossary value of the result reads 3.11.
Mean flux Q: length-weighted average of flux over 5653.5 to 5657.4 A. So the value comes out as 3.11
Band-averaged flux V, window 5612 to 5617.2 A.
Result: 3.25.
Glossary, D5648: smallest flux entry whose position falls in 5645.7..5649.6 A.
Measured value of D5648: 3.052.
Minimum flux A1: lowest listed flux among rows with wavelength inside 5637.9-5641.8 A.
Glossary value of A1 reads 3.231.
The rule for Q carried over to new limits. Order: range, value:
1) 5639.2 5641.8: 3.28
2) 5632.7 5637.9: 3.29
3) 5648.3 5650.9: 3.11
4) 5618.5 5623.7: 3.2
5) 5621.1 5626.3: 3.22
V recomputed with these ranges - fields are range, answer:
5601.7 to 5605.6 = 3.17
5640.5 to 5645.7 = 3.24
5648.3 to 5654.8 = 3.13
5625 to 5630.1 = 3.32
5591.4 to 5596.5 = 3.19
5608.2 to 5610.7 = 3.07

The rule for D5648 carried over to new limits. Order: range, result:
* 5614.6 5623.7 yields 3.041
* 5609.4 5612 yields 3.063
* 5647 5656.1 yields 2.969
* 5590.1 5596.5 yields 3.071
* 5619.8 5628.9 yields 3.167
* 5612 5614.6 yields 3.343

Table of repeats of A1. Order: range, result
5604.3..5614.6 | 3.011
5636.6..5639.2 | 3.254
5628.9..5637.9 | 3.195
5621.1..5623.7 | 3.197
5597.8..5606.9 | 2.97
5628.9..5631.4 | 3.233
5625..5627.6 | 3.239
